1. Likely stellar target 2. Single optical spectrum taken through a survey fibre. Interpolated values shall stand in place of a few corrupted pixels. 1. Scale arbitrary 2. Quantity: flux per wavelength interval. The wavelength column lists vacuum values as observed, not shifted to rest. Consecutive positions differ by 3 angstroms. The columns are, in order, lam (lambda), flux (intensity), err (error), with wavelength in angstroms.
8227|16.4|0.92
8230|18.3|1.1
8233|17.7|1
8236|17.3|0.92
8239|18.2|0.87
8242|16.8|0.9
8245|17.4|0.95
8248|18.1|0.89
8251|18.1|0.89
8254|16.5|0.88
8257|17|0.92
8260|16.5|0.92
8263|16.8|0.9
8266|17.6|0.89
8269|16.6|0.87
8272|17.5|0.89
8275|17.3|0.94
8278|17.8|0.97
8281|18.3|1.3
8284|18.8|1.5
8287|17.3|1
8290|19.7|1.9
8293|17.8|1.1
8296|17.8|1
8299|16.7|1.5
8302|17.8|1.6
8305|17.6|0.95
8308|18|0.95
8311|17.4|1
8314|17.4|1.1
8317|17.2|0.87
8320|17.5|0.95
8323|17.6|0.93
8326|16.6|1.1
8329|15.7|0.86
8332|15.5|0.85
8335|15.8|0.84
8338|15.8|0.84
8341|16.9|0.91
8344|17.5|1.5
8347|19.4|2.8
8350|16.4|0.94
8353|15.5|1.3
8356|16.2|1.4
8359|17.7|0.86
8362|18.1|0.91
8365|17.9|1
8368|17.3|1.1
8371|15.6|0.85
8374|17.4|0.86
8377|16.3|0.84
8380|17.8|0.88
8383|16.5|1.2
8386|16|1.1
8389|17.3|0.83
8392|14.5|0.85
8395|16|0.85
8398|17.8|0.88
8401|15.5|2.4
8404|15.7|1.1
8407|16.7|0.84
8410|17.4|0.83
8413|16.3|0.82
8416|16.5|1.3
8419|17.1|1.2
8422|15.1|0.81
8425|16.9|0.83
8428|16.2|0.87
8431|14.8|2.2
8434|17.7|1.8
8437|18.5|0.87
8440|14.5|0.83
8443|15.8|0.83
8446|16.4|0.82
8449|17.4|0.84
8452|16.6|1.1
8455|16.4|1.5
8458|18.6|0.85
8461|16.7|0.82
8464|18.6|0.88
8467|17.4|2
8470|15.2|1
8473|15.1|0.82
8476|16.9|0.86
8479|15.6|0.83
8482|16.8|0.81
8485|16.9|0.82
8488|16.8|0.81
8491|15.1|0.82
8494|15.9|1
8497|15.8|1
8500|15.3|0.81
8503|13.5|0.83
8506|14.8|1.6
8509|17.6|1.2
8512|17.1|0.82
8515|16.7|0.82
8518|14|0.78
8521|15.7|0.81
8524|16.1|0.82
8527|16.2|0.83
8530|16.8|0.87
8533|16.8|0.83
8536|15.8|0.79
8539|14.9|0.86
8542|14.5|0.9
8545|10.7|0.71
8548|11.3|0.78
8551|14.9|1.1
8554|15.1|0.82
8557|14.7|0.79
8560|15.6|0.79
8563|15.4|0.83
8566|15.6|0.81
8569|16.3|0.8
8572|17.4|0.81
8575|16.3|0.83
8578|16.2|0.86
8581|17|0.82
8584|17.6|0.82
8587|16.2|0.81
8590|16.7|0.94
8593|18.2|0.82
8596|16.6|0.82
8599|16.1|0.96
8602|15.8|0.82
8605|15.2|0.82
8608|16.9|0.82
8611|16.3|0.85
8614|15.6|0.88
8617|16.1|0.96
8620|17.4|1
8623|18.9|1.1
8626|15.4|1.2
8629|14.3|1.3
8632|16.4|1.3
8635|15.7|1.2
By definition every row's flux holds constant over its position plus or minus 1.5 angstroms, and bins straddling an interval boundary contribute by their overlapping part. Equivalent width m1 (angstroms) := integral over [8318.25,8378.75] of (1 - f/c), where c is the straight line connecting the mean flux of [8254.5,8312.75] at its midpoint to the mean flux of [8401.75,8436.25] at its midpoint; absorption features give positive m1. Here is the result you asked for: 0.6 angstroms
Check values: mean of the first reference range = 17.6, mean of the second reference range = 16.4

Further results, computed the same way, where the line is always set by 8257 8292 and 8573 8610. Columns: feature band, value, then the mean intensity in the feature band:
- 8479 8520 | 2.5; 15.9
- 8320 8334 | 0.8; 16.5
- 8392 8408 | 1.0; 16.2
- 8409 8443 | 1.4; 16.4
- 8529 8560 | 4.0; 14.6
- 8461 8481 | 0.6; 16.5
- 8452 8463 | -0.1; 17.2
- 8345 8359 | 0.3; 17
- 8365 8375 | 0.2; 16.9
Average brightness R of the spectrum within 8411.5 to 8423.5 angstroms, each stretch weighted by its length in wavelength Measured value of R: 16.2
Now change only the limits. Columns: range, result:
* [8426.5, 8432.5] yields 15.5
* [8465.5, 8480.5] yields 16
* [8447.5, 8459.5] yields 17.2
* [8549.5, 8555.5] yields 15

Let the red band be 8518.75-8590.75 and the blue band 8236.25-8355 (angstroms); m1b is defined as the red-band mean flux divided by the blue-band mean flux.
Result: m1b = 0.9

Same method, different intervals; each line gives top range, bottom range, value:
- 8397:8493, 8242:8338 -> 0.95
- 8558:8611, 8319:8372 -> 0.97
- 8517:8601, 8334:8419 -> 0.94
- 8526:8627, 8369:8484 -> 0.96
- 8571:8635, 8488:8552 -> 1.08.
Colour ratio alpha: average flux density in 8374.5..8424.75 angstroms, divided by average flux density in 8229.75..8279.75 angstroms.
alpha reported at 0.95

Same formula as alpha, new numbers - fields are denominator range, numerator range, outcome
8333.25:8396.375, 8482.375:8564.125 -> 0.92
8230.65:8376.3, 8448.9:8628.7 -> 0.93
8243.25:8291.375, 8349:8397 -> 0.95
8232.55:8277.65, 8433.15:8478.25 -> 0.97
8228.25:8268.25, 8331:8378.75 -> 0.97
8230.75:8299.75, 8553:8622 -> 0.93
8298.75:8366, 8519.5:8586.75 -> 0.91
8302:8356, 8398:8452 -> 0.97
